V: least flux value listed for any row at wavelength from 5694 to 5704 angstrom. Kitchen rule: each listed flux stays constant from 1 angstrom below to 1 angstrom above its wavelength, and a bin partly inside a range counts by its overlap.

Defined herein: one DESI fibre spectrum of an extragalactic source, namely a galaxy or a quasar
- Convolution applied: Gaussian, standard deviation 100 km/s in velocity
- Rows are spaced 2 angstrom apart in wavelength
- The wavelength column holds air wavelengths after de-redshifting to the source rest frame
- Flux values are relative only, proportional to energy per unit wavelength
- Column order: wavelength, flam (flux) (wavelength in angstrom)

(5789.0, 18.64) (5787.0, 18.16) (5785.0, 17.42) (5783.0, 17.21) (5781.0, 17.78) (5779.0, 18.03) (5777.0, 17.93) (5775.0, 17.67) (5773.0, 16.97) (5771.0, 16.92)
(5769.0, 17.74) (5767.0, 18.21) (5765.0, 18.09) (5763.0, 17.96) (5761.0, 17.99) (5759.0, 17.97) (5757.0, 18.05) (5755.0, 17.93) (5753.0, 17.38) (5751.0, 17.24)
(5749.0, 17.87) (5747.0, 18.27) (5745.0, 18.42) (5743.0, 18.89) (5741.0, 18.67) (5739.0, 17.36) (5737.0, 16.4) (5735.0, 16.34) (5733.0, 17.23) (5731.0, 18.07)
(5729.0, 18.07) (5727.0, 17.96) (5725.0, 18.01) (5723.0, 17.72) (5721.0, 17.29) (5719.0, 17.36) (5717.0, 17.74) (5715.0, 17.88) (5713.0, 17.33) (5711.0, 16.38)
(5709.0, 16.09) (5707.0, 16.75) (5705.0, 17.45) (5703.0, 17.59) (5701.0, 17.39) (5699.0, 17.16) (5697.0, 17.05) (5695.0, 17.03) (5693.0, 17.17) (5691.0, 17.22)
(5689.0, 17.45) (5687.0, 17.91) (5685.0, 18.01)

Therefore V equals 17.03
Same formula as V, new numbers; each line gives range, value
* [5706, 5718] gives 16.09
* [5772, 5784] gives 16.97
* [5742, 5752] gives 17.24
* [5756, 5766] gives 17.96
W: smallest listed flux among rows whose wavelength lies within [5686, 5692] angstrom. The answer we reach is 17.22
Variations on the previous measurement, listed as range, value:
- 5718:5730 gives 17.29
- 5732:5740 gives 16.34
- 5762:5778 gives 16.92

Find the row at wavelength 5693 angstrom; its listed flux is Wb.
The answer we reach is 17.17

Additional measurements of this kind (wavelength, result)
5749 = 17.87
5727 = 17.96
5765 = 18.09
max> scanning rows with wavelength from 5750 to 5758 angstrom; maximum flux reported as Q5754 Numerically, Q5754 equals 18.05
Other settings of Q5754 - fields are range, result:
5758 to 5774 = 18.21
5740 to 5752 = 18.89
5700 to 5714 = 17.59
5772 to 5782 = 18.03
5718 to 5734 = 18.07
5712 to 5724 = 17.88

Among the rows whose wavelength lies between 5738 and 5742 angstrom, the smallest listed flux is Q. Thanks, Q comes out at 17.36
